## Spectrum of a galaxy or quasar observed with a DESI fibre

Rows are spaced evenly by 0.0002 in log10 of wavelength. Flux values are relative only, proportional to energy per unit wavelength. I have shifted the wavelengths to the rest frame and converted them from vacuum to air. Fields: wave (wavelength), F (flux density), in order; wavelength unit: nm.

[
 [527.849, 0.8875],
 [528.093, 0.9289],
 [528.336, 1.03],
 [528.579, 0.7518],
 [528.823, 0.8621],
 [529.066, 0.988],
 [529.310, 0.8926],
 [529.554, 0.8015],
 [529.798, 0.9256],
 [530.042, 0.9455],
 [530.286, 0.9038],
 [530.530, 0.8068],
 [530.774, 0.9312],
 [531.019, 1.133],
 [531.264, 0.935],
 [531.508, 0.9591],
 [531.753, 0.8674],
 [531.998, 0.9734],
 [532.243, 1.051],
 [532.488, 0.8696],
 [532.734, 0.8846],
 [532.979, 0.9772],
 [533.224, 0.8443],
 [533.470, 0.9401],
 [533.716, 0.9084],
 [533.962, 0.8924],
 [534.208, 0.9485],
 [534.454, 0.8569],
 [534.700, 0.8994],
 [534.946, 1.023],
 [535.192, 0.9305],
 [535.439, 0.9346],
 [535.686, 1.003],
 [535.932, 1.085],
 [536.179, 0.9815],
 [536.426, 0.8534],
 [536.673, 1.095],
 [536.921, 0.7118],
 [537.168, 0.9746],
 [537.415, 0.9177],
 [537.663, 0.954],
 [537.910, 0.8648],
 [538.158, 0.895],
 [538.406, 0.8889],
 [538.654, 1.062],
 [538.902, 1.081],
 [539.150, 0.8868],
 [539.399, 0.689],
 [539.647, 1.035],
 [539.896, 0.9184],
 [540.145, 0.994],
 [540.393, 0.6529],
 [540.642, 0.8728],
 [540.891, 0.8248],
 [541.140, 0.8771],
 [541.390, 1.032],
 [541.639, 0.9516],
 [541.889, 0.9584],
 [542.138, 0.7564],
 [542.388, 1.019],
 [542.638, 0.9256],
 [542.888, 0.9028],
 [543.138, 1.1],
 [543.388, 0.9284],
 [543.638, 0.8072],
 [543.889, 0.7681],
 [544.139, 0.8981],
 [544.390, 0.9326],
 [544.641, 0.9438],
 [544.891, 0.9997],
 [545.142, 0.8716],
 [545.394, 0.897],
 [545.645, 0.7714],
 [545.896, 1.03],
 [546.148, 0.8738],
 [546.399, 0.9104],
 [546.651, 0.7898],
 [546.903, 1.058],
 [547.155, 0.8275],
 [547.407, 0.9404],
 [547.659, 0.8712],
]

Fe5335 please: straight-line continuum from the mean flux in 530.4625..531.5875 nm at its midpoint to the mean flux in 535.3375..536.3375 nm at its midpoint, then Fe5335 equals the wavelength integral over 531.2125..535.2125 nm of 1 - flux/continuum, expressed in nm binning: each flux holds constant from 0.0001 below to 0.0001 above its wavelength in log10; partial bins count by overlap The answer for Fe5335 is 0.21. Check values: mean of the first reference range 0.96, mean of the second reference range 0.998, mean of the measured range 0.927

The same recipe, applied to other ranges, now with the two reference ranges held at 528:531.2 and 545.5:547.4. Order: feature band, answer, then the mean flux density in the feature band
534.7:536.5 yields -0.12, 0.971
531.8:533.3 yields -0.03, 0.933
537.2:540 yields -0.07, 0.928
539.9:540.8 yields 0.05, 0.85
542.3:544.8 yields -0.06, 0.922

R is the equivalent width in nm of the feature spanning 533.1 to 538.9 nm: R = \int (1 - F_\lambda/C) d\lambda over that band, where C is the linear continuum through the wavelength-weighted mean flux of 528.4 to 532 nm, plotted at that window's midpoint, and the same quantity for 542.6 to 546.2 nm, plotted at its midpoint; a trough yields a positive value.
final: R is -0.16 nm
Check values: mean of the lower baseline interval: 0.912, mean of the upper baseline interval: 0.91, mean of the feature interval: 0.936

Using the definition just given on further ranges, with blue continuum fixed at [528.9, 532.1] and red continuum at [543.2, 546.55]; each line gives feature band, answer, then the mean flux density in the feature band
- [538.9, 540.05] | 0.00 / 0.906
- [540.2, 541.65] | 0.06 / 0.868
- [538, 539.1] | -0.07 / 0.972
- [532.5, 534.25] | 0.02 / 0.909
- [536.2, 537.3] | 0.00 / 0.916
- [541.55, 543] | -0.02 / 0.918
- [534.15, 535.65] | -0.03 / 0.936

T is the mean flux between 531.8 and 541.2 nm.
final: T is 0.922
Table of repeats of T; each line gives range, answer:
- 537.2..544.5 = 0.911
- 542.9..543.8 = 0.933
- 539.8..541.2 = 0.855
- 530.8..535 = 0.937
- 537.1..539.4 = 0.932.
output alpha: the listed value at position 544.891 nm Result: 0.9997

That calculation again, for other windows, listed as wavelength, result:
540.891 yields 0.8248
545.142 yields 0.8716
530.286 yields 0.9038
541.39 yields 1.032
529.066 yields 0.988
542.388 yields 1.019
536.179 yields 0.9815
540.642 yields 0.8728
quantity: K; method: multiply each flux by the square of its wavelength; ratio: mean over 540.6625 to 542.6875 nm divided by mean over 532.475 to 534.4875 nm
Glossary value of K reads 1.04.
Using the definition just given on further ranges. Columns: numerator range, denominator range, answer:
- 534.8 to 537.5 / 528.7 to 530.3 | 1.09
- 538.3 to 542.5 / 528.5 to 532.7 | 1.03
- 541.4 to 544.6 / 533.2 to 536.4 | 1.00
